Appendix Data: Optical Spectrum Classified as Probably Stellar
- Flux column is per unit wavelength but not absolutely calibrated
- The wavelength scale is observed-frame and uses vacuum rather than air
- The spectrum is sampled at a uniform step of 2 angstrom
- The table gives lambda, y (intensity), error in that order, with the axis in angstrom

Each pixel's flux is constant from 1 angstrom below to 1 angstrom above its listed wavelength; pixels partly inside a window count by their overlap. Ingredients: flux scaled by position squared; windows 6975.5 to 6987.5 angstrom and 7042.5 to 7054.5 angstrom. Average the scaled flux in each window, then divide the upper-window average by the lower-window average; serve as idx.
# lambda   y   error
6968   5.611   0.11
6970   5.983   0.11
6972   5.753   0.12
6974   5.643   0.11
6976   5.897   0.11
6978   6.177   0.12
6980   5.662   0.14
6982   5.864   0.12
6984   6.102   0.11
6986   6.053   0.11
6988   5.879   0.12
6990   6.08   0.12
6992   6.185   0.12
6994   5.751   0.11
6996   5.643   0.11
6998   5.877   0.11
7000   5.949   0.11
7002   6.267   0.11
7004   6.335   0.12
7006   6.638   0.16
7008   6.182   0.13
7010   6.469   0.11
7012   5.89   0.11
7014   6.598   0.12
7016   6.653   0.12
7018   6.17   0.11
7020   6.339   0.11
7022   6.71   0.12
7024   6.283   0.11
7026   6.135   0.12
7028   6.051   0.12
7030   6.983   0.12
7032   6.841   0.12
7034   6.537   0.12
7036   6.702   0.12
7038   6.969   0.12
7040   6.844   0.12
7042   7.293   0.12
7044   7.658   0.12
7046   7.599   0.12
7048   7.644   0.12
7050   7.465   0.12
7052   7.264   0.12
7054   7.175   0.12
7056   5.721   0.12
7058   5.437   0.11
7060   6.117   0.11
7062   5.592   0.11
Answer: 1.28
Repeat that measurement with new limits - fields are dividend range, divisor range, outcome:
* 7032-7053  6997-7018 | 1.15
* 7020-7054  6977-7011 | 1.16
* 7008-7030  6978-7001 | 1.08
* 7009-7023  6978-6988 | 1.09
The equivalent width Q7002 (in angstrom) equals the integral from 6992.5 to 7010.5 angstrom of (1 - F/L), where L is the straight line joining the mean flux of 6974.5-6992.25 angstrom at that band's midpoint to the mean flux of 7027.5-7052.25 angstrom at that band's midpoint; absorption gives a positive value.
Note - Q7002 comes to 0.6 angstrom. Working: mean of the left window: 5.97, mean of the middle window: 6.12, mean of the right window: 7.08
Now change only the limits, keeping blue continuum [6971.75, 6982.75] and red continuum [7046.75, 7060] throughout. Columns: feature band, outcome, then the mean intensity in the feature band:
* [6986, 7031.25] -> -0.11 angstrom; 6.23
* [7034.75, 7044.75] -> -0.73 angstrom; 7.07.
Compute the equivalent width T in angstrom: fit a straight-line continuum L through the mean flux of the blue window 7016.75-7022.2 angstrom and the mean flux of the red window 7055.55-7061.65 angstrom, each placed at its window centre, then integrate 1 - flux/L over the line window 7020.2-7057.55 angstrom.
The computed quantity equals -4.9 angstrom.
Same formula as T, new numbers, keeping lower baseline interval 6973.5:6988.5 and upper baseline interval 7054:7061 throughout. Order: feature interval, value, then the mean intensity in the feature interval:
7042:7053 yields -2.9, 7.5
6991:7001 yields 0.1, 5.88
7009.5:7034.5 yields -2.1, 6.43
